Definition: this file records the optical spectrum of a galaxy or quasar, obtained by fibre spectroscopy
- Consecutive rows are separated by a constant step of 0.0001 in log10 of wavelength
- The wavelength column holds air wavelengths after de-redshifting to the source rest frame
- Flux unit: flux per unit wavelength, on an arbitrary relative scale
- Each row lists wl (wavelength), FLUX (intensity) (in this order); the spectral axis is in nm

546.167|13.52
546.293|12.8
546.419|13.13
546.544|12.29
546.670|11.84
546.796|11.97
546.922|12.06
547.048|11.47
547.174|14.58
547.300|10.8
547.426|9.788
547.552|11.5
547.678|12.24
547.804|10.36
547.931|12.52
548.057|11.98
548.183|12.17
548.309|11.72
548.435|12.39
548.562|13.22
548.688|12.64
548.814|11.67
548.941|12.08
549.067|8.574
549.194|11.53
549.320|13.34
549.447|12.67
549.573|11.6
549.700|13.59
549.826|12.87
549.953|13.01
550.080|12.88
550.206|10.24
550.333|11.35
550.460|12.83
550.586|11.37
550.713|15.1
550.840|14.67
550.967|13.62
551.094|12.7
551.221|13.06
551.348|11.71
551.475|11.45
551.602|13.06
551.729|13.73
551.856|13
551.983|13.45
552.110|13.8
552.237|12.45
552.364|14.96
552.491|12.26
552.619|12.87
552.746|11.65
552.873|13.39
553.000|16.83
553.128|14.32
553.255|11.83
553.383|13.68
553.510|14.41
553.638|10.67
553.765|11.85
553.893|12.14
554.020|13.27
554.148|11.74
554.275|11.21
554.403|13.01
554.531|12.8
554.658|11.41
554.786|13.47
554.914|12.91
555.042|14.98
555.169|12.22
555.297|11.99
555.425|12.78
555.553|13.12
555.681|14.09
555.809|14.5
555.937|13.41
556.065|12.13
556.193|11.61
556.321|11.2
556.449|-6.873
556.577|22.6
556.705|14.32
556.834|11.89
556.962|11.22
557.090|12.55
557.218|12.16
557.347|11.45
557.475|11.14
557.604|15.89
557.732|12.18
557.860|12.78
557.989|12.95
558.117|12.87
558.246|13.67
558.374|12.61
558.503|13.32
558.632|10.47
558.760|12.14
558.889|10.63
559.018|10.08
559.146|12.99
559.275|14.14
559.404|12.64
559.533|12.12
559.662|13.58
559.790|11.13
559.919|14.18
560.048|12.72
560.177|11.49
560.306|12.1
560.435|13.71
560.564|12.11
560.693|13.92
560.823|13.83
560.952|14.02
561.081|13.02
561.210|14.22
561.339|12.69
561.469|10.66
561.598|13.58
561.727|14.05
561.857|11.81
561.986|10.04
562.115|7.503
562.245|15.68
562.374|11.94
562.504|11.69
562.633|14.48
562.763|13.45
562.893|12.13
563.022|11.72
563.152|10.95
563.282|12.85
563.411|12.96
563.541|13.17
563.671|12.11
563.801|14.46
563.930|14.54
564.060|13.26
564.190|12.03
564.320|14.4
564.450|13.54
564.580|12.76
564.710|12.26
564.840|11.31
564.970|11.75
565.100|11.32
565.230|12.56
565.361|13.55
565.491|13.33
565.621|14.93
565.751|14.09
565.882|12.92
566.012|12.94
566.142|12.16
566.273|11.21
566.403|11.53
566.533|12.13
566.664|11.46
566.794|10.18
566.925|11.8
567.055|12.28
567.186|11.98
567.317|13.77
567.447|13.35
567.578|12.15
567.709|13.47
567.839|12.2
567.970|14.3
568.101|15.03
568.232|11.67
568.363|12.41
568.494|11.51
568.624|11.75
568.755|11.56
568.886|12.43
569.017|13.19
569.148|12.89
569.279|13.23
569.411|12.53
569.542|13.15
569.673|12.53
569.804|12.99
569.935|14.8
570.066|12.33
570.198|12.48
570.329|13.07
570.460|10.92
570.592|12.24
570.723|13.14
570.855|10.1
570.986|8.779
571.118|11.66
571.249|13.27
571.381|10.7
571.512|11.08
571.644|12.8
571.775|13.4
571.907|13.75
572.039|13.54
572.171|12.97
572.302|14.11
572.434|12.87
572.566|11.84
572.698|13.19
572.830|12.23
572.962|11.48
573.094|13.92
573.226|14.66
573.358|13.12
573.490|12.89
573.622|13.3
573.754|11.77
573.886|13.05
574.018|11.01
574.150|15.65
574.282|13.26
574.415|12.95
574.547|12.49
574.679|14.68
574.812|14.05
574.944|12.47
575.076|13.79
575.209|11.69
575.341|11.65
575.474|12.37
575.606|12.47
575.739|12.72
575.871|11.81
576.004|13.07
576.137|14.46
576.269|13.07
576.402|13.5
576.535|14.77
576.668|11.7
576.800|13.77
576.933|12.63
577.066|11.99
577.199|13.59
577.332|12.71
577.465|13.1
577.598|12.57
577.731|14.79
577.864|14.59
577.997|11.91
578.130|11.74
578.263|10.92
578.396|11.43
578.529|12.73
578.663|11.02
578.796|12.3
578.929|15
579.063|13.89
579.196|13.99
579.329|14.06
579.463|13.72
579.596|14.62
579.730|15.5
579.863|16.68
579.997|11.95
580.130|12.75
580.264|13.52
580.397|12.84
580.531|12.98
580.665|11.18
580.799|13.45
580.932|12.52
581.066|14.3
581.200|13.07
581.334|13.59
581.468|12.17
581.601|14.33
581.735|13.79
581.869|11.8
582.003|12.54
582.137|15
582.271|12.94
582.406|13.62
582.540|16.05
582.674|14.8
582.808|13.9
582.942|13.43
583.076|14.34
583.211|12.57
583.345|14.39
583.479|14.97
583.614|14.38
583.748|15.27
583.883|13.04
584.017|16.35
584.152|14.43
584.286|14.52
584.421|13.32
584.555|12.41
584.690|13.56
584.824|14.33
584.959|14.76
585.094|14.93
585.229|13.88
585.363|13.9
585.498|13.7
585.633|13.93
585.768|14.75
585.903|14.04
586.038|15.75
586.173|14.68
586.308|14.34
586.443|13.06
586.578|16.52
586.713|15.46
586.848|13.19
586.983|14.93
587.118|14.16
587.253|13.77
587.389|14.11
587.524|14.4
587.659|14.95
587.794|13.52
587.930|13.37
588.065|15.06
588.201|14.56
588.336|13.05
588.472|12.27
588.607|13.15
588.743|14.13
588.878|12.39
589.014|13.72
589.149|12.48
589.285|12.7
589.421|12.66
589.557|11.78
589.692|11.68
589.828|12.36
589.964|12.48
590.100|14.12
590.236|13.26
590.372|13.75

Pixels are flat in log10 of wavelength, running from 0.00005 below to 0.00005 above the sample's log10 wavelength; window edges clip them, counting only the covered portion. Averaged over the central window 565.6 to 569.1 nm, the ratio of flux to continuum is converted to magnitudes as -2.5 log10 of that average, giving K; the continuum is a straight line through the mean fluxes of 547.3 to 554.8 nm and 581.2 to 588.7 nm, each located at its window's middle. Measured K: 0.06 mag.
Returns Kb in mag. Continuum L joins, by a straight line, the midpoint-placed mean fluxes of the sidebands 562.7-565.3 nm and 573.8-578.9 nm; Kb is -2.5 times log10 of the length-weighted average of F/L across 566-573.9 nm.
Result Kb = 0.02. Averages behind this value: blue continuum 12.7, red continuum 12.9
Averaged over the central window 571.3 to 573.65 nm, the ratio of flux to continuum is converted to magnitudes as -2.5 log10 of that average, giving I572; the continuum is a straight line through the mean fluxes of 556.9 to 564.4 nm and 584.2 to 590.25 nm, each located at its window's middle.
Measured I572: 0.02 mag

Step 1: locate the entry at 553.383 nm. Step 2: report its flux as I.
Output 13.68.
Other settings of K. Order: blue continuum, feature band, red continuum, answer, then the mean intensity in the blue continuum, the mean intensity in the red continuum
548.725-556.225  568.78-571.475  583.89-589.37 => 0.10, 12.8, 14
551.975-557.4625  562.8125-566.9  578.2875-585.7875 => 0.03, 12.6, 13.7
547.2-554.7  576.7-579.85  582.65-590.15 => 0.03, 12.5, 13.9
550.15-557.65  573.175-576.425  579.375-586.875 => 0.05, 12.6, 14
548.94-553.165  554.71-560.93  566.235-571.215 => 0.01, 12.8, 12.3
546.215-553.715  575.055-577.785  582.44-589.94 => 0.05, 12.5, 14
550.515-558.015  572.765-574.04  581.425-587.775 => 0.07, 12.7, 14.2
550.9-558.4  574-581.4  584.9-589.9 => 0.03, 12.7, 13.8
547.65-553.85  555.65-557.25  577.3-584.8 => 0.08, 12.6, 13.5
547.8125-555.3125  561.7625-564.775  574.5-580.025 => 0.02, 12.7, 13.2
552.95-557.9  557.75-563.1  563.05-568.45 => 0.00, 12.5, 12.7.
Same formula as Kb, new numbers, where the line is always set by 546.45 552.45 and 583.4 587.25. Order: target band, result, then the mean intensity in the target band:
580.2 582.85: 0.059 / 13.4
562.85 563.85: 0.054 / 12.5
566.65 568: 0.079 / 12.4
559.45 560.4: 0.038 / 12.5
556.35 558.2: 0.077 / 11.9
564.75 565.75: 0.042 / 12.8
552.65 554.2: -0.032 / 13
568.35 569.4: 0.091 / 12.4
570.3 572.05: 0.138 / 12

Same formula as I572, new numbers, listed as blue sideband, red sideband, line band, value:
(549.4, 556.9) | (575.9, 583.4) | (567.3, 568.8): 0.025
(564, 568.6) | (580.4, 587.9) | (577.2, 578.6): 0.068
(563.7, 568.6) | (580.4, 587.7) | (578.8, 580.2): -0.036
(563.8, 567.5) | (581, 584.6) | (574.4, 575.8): 0.041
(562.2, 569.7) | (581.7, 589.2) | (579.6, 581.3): 0.021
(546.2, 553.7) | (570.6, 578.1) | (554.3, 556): -0.040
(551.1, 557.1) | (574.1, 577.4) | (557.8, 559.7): 0.025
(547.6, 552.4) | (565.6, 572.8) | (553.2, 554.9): 0.006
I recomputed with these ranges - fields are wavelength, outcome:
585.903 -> 14.04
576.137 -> 14.46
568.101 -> 15.03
